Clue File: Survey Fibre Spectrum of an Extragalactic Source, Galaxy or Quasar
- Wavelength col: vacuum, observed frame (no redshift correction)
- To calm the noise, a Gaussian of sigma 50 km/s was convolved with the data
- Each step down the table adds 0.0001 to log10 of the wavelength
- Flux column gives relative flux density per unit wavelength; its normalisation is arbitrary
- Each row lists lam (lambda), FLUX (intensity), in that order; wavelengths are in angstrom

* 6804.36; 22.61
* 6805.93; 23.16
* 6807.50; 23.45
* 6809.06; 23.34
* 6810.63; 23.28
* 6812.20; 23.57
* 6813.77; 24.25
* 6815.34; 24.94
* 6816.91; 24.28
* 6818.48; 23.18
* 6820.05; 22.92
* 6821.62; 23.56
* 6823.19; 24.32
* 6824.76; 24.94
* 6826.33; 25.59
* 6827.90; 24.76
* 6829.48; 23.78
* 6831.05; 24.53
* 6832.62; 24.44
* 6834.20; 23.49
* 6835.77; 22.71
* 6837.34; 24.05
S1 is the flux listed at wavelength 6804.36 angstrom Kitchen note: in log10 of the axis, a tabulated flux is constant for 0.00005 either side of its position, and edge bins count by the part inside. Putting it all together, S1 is 22.61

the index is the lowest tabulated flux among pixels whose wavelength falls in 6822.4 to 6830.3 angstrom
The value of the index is 23.78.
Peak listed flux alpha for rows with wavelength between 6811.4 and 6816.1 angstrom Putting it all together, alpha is 24.94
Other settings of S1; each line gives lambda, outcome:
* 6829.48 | 23.78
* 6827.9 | 24.76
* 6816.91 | 24.28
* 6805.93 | 23.16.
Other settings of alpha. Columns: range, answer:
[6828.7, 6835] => 24.53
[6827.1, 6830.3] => 24.76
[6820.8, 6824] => 24.32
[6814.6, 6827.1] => 25.59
